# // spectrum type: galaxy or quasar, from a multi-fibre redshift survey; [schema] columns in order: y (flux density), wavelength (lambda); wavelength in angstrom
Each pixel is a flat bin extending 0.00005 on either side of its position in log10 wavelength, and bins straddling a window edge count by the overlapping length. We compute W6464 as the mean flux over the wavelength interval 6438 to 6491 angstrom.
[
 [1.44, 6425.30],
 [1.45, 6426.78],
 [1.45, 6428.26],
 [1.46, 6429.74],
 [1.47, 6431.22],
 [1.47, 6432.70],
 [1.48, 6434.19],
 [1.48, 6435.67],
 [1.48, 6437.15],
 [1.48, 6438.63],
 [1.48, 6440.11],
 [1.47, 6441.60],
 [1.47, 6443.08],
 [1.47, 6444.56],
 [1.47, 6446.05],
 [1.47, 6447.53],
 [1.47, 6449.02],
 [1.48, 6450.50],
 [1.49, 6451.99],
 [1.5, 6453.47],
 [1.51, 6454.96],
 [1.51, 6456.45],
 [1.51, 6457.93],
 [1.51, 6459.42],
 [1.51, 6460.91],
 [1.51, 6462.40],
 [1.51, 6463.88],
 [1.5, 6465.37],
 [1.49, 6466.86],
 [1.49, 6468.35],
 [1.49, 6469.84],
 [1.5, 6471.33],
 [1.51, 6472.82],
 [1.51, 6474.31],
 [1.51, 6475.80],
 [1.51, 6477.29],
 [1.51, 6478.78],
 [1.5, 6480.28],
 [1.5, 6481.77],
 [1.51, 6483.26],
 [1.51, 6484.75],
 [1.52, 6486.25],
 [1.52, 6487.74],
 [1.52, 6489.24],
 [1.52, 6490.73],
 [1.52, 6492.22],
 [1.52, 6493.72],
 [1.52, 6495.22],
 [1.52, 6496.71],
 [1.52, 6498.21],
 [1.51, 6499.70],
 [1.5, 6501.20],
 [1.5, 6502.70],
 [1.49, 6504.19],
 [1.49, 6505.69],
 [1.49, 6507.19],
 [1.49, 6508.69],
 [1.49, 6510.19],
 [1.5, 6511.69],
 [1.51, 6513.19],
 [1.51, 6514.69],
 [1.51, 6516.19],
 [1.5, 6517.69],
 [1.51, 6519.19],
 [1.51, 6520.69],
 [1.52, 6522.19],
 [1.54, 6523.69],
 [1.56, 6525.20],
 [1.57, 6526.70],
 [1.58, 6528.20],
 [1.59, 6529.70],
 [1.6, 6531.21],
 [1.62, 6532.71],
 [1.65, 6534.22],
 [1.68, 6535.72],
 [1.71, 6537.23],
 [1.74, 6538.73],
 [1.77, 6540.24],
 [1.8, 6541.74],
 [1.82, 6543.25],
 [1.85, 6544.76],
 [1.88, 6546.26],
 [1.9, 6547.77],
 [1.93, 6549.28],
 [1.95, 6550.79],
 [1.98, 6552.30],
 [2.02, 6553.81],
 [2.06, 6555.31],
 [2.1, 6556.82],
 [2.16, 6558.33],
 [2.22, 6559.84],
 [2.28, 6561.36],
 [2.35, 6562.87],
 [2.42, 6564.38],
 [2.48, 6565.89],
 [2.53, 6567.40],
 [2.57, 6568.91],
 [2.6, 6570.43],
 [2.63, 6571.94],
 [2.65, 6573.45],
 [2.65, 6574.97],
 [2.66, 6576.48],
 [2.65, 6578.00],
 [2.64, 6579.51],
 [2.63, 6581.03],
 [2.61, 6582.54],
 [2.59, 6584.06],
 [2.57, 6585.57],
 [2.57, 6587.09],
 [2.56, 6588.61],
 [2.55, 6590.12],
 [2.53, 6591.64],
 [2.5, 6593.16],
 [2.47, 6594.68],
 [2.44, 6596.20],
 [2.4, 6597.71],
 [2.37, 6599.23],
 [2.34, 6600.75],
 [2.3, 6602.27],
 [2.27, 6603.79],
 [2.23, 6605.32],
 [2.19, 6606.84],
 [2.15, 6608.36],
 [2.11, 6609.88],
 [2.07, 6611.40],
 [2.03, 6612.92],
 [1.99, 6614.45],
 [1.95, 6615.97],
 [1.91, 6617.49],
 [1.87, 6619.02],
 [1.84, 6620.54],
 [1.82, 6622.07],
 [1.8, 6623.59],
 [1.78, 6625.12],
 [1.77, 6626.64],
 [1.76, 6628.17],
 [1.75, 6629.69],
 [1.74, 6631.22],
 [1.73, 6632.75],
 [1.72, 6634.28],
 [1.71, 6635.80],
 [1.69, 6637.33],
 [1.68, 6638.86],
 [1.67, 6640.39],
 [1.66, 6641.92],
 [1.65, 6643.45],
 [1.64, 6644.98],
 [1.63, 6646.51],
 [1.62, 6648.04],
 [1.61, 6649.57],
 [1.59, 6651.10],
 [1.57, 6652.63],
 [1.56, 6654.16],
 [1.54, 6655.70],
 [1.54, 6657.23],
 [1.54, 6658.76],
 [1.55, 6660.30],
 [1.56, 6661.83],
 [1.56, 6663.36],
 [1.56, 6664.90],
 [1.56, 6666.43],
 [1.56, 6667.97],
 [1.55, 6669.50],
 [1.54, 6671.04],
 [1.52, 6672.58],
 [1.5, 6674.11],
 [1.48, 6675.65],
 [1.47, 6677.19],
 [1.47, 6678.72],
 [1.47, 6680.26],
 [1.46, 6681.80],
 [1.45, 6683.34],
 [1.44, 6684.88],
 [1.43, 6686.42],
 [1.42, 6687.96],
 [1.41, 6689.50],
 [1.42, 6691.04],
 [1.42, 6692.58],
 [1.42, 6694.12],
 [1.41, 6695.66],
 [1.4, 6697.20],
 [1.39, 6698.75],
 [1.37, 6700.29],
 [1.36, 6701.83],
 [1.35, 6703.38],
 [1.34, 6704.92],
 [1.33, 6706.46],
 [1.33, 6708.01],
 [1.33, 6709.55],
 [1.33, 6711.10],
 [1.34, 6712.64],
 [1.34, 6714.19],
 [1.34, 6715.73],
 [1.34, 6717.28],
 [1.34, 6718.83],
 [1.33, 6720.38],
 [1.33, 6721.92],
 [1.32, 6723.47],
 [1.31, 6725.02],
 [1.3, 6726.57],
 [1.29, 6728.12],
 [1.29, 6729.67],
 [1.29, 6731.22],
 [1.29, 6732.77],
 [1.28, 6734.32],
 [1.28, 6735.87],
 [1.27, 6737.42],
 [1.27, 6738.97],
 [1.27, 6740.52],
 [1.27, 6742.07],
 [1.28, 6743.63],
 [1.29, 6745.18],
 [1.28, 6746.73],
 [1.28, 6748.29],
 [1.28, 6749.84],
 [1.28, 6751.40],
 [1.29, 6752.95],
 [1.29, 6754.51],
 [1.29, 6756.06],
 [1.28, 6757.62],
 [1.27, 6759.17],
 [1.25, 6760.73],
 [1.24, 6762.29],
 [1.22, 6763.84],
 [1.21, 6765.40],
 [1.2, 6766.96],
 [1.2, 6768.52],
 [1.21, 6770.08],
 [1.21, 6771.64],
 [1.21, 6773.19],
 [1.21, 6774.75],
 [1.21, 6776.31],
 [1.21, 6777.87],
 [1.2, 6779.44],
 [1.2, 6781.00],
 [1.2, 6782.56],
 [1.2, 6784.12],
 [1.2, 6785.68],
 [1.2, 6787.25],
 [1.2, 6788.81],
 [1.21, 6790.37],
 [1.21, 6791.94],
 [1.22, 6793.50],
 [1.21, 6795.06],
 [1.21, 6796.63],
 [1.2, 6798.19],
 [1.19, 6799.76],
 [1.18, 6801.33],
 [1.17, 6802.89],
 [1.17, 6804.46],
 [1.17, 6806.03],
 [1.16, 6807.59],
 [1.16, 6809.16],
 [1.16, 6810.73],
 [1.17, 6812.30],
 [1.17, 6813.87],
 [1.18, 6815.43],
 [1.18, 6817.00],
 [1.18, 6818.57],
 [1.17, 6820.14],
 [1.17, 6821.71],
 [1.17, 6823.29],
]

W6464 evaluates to 1.5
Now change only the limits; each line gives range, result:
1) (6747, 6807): 1.22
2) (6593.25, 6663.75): 1.86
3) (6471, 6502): 1.51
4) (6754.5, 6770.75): 1.24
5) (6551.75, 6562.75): 2.13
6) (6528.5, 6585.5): 2.16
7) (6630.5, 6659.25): 1.64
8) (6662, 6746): 1.38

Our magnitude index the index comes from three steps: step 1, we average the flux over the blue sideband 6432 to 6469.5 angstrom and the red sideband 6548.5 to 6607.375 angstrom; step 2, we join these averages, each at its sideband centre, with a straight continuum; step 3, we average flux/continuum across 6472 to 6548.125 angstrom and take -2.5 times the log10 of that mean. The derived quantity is 0.21 mag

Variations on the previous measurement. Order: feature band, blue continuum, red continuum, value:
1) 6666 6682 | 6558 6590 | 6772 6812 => 0.26 mag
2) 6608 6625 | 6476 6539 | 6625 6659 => -0.19 mag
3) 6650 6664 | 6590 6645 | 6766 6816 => 0.17 mag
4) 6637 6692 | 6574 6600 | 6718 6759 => 0.23 mag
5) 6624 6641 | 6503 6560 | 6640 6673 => -0.08 mag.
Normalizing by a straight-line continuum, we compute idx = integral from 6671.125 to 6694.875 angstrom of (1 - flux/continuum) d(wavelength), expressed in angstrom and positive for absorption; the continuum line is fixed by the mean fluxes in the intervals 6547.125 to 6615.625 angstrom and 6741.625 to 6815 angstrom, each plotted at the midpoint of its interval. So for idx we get 4.2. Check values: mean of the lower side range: 2.35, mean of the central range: 1.45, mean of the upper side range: 1.22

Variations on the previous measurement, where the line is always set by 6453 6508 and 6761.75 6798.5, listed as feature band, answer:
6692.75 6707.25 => -0.99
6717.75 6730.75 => -0.51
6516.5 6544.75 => -3.37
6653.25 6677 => -3.89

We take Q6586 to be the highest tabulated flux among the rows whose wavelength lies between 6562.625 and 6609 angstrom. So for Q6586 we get 2.66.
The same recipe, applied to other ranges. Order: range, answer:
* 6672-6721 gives 1.52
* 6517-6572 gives 2.63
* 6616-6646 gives 1.91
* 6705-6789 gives 1.34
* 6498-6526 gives 1.56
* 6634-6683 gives 1.72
